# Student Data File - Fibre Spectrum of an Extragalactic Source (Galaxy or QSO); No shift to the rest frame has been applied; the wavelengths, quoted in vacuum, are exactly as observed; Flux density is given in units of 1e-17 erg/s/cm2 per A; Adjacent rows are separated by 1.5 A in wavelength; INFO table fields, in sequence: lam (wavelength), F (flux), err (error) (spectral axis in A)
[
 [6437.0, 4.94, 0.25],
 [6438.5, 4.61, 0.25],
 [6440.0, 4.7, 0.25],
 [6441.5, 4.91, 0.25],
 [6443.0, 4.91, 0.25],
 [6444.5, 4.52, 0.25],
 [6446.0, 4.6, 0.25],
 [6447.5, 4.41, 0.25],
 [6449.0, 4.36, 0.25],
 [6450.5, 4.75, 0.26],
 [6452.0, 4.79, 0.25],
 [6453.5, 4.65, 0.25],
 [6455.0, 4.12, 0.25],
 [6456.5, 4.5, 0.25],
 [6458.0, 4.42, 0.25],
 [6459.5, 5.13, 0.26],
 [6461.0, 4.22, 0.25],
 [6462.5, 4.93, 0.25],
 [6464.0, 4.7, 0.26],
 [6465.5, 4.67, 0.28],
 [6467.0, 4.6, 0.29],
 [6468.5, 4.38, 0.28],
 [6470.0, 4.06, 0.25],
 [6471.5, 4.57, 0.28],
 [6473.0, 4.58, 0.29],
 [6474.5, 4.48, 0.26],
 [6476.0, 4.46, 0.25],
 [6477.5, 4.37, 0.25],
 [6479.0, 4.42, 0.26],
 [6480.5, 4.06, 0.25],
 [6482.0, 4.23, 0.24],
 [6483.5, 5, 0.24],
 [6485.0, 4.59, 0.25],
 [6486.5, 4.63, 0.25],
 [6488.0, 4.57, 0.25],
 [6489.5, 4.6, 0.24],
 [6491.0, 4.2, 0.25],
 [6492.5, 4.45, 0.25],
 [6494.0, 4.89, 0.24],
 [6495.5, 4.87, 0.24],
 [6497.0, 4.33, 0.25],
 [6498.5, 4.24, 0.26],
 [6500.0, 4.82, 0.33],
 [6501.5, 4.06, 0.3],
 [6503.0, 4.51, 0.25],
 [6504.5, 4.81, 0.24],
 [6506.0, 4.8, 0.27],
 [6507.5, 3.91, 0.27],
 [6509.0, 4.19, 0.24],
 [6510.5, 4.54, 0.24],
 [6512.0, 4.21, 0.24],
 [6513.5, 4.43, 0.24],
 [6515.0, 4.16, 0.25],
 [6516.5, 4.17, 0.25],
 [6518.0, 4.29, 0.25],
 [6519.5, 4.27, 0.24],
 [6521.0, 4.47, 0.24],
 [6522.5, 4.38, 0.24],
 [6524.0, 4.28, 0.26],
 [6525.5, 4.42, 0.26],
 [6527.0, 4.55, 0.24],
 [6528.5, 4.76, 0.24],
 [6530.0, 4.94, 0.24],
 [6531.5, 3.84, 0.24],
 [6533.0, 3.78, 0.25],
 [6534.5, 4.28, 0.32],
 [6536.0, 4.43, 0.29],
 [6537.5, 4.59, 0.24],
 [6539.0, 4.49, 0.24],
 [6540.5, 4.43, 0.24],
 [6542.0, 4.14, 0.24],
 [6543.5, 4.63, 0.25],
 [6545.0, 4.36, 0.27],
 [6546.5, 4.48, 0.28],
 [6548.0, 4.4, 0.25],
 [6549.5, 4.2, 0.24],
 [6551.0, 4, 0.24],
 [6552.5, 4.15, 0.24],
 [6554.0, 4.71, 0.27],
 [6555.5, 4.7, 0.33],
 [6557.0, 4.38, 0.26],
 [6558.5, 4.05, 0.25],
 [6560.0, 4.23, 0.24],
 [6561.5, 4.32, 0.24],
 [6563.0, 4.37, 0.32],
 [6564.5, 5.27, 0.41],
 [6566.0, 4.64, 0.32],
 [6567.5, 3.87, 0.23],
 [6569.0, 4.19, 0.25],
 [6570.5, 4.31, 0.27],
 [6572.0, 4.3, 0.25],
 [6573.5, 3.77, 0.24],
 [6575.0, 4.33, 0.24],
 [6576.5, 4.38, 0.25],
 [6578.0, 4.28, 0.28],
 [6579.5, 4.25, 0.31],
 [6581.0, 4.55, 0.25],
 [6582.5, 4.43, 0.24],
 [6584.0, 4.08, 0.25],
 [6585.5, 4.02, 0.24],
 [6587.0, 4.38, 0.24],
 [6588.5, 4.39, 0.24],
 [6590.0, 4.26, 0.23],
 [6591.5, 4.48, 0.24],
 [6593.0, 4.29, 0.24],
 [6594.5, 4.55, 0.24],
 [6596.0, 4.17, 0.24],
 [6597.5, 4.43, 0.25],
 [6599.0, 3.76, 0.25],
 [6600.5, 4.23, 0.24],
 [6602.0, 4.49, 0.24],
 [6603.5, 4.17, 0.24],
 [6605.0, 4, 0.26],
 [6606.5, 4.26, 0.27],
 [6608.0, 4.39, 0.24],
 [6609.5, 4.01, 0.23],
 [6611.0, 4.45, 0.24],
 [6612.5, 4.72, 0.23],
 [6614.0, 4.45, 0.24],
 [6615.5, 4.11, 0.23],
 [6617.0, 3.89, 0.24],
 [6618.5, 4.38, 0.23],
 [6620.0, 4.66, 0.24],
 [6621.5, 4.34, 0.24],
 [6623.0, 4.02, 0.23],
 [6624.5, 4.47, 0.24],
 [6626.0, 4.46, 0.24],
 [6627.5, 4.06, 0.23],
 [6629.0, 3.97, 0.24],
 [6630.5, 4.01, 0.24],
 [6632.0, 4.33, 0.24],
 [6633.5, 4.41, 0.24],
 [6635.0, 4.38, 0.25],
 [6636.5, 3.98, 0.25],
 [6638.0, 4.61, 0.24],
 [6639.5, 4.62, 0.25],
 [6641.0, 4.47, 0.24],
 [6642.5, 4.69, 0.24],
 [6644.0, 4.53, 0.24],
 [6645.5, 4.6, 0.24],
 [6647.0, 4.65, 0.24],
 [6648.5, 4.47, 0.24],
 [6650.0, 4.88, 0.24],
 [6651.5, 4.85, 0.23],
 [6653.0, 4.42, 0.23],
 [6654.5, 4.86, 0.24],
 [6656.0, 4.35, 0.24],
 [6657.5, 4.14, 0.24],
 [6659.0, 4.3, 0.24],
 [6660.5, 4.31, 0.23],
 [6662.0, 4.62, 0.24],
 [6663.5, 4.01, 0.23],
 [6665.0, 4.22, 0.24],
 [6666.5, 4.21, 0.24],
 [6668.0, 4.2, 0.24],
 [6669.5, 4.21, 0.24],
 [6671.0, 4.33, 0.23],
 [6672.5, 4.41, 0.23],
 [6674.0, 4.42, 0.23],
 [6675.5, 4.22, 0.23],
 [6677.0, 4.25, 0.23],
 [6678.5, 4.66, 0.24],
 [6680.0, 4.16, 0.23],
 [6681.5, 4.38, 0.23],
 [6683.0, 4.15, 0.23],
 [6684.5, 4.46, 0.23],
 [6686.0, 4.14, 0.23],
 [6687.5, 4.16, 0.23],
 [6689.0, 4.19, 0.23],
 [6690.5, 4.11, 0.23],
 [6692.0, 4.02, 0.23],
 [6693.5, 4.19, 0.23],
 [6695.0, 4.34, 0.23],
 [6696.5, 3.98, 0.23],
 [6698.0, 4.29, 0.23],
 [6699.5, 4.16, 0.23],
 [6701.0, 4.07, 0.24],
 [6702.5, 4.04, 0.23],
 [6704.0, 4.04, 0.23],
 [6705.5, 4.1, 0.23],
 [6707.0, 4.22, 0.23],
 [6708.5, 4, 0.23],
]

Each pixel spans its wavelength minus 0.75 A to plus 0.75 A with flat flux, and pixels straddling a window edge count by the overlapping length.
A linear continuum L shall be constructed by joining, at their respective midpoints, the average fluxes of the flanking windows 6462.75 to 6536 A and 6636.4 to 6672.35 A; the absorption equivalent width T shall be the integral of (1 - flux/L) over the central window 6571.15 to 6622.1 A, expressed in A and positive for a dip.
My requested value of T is 1.8 A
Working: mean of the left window 4.44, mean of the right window 4.45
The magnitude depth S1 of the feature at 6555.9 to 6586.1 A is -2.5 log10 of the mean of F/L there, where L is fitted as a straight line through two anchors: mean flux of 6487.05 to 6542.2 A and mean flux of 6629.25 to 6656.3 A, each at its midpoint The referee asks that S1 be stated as 0.035 mag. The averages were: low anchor 4.41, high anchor 4.5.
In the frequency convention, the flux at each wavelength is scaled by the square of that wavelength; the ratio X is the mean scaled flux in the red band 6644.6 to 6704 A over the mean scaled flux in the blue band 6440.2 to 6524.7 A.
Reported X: 1.0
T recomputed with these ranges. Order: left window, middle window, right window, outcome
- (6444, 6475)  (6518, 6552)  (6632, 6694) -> 0.88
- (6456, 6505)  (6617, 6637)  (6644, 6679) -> 0.82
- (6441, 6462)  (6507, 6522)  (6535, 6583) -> 0.63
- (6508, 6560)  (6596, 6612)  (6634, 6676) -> 0.62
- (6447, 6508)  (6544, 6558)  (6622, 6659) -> 0.32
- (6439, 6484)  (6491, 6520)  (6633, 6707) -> 0.57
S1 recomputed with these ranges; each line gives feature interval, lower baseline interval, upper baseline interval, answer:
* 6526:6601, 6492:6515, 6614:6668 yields 0.022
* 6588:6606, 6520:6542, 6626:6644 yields 0.023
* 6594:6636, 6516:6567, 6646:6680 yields 0.033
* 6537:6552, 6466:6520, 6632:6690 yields 0.015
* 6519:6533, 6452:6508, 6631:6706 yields 0.017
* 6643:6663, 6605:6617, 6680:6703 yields -0.074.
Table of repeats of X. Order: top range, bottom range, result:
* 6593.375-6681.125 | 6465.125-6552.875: 1.02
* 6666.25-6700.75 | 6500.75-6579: 1.02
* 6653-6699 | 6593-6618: 1.03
